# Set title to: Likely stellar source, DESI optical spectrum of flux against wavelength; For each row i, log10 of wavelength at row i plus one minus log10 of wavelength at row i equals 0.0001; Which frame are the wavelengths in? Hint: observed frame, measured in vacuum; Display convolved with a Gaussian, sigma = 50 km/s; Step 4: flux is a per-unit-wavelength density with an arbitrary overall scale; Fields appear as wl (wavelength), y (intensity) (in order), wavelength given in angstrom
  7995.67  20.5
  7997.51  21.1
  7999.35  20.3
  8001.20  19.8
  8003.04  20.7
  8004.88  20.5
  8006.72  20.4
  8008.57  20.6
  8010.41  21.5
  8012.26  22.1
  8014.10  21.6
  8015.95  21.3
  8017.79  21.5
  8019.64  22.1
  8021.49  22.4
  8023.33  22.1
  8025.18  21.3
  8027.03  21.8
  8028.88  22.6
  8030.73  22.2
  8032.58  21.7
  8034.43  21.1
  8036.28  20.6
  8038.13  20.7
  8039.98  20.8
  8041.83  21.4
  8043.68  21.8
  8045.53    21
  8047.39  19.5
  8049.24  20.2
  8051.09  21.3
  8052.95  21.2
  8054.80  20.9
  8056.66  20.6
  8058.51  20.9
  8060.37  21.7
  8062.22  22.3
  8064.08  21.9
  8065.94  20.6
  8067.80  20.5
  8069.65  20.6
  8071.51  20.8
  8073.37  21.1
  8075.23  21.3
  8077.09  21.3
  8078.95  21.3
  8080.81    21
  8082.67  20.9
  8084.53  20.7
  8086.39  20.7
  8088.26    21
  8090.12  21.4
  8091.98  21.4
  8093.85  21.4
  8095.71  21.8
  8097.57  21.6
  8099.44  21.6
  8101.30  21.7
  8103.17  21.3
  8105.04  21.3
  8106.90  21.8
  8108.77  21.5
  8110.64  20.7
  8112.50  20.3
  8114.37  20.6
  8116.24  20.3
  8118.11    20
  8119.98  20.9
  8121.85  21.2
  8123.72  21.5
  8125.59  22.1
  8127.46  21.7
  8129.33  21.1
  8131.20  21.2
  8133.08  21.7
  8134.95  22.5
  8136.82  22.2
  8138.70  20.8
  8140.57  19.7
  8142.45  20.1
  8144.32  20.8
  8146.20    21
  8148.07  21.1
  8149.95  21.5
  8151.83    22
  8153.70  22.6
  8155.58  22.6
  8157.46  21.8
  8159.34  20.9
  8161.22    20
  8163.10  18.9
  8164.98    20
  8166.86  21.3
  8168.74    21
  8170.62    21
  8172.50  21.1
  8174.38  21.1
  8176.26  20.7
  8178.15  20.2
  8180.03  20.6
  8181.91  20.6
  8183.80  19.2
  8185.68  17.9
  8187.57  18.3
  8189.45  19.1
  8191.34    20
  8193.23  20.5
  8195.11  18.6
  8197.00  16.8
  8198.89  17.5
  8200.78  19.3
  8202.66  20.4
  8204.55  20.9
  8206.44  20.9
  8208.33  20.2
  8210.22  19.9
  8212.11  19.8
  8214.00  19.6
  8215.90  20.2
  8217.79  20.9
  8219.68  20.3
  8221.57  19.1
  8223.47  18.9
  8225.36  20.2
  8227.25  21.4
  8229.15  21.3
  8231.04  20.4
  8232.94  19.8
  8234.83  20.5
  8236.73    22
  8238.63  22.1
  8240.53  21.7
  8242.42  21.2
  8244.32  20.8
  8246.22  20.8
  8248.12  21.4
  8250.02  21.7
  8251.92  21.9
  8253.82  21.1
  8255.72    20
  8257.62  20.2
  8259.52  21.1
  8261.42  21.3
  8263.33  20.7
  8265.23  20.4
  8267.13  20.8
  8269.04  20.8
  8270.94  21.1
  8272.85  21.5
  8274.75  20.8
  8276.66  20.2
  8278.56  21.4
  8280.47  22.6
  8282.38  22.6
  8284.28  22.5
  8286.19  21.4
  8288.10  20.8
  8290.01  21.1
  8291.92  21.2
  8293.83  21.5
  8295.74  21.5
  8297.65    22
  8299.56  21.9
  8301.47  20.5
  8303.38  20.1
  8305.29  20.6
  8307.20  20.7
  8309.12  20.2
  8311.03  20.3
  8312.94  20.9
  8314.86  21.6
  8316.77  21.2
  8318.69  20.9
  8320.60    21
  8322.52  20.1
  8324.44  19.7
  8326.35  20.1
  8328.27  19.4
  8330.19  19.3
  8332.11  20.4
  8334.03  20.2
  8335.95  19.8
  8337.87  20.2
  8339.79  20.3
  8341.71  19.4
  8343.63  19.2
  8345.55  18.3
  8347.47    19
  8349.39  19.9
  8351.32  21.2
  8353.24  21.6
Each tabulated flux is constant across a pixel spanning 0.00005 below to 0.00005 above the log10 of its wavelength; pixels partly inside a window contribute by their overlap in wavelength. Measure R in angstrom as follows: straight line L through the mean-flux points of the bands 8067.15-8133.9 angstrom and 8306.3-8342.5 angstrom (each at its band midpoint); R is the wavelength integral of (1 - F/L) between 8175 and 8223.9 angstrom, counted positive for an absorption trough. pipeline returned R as 2.6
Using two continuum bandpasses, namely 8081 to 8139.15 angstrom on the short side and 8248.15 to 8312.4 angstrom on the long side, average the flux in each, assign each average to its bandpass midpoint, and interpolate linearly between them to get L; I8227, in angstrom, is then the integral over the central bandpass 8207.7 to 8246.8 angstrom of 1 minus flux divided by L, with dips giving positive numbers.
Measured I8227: 1.2 angstrom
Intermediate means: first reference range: 21.3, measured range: 20.5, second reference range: 21.1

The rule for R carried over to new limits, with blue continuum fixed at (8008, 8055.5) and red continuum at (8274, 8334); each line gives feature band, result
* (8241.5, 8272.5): 0.0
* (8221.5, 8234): 0.5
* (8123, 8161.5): -0.4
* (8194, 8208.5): 1.2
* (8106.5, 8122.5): 0.3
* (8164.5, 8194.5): 1.4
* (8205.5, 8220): 0.6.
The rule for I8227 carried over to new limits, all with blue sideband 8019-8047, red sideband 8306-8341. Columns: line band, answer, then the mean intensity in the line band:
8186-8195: 0.7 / 19.3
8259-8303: -1.6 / 21.3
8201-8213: 0.3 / 20.3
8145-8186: 0.3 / 20.8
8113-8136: -0.1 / 21.2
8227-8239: -0.2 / 21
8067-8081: 0.2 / 21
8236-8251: -0.6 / 21.5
